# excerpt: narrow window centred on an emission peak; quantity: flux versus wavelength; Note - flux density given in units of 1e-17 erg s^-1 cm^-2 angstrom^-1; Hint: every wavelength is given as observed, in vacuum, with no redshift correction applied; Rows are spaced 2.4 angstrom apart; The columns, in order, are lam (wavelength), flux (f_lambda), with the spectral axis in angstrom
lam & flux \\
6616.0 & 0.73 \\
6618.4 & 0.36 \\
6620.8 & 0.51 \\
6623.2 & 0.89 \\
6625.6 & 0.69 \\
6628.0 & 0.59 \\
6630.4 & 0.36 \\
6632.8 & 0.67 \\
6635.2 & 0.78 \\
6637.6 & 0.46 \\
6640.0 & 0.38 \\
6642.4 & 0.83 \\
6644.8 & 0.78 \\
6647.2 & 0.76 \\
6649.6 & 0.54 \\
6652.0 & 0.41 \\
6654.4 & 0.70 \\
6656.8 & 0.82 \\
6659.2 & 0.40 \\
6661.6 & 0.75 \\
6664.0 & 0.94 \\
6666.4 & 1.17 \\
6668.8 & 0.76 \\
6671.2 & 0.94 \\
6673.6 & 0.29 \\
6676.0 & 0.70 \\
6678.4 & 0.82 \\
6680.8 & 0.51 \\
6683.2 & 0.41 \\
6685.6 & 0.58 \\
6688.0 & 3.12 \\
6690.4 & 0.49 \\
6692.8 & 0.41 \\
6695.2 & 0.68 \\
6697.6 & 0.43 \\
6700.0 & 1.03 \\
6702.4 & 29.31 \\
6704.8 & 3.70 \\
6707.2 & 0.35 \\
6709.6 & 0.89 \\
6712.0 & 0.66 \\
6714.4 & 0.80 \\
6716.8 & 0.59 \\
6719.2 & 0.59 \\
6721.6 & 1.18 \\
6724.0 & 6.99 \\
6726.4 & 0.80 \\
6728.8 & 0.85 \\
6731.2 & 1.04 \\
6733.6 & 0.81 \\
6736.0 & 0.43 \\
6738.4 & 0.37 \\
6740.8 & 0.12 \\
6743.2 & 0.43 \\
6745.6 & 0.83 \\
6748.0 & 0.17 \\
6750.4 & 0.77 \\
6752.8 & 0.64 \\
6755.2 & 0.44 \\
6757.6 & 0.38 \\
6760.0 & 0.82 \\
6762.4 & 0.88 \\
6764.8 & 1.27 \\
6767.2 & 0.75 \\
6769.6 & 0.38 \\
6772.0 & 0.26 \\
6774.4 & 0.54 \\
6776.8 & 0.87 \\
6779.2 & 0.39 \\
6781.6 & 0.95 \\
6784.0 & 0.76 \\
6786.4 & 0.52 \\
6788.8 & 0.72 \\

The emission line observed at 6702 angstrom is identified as H-alpha 6563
